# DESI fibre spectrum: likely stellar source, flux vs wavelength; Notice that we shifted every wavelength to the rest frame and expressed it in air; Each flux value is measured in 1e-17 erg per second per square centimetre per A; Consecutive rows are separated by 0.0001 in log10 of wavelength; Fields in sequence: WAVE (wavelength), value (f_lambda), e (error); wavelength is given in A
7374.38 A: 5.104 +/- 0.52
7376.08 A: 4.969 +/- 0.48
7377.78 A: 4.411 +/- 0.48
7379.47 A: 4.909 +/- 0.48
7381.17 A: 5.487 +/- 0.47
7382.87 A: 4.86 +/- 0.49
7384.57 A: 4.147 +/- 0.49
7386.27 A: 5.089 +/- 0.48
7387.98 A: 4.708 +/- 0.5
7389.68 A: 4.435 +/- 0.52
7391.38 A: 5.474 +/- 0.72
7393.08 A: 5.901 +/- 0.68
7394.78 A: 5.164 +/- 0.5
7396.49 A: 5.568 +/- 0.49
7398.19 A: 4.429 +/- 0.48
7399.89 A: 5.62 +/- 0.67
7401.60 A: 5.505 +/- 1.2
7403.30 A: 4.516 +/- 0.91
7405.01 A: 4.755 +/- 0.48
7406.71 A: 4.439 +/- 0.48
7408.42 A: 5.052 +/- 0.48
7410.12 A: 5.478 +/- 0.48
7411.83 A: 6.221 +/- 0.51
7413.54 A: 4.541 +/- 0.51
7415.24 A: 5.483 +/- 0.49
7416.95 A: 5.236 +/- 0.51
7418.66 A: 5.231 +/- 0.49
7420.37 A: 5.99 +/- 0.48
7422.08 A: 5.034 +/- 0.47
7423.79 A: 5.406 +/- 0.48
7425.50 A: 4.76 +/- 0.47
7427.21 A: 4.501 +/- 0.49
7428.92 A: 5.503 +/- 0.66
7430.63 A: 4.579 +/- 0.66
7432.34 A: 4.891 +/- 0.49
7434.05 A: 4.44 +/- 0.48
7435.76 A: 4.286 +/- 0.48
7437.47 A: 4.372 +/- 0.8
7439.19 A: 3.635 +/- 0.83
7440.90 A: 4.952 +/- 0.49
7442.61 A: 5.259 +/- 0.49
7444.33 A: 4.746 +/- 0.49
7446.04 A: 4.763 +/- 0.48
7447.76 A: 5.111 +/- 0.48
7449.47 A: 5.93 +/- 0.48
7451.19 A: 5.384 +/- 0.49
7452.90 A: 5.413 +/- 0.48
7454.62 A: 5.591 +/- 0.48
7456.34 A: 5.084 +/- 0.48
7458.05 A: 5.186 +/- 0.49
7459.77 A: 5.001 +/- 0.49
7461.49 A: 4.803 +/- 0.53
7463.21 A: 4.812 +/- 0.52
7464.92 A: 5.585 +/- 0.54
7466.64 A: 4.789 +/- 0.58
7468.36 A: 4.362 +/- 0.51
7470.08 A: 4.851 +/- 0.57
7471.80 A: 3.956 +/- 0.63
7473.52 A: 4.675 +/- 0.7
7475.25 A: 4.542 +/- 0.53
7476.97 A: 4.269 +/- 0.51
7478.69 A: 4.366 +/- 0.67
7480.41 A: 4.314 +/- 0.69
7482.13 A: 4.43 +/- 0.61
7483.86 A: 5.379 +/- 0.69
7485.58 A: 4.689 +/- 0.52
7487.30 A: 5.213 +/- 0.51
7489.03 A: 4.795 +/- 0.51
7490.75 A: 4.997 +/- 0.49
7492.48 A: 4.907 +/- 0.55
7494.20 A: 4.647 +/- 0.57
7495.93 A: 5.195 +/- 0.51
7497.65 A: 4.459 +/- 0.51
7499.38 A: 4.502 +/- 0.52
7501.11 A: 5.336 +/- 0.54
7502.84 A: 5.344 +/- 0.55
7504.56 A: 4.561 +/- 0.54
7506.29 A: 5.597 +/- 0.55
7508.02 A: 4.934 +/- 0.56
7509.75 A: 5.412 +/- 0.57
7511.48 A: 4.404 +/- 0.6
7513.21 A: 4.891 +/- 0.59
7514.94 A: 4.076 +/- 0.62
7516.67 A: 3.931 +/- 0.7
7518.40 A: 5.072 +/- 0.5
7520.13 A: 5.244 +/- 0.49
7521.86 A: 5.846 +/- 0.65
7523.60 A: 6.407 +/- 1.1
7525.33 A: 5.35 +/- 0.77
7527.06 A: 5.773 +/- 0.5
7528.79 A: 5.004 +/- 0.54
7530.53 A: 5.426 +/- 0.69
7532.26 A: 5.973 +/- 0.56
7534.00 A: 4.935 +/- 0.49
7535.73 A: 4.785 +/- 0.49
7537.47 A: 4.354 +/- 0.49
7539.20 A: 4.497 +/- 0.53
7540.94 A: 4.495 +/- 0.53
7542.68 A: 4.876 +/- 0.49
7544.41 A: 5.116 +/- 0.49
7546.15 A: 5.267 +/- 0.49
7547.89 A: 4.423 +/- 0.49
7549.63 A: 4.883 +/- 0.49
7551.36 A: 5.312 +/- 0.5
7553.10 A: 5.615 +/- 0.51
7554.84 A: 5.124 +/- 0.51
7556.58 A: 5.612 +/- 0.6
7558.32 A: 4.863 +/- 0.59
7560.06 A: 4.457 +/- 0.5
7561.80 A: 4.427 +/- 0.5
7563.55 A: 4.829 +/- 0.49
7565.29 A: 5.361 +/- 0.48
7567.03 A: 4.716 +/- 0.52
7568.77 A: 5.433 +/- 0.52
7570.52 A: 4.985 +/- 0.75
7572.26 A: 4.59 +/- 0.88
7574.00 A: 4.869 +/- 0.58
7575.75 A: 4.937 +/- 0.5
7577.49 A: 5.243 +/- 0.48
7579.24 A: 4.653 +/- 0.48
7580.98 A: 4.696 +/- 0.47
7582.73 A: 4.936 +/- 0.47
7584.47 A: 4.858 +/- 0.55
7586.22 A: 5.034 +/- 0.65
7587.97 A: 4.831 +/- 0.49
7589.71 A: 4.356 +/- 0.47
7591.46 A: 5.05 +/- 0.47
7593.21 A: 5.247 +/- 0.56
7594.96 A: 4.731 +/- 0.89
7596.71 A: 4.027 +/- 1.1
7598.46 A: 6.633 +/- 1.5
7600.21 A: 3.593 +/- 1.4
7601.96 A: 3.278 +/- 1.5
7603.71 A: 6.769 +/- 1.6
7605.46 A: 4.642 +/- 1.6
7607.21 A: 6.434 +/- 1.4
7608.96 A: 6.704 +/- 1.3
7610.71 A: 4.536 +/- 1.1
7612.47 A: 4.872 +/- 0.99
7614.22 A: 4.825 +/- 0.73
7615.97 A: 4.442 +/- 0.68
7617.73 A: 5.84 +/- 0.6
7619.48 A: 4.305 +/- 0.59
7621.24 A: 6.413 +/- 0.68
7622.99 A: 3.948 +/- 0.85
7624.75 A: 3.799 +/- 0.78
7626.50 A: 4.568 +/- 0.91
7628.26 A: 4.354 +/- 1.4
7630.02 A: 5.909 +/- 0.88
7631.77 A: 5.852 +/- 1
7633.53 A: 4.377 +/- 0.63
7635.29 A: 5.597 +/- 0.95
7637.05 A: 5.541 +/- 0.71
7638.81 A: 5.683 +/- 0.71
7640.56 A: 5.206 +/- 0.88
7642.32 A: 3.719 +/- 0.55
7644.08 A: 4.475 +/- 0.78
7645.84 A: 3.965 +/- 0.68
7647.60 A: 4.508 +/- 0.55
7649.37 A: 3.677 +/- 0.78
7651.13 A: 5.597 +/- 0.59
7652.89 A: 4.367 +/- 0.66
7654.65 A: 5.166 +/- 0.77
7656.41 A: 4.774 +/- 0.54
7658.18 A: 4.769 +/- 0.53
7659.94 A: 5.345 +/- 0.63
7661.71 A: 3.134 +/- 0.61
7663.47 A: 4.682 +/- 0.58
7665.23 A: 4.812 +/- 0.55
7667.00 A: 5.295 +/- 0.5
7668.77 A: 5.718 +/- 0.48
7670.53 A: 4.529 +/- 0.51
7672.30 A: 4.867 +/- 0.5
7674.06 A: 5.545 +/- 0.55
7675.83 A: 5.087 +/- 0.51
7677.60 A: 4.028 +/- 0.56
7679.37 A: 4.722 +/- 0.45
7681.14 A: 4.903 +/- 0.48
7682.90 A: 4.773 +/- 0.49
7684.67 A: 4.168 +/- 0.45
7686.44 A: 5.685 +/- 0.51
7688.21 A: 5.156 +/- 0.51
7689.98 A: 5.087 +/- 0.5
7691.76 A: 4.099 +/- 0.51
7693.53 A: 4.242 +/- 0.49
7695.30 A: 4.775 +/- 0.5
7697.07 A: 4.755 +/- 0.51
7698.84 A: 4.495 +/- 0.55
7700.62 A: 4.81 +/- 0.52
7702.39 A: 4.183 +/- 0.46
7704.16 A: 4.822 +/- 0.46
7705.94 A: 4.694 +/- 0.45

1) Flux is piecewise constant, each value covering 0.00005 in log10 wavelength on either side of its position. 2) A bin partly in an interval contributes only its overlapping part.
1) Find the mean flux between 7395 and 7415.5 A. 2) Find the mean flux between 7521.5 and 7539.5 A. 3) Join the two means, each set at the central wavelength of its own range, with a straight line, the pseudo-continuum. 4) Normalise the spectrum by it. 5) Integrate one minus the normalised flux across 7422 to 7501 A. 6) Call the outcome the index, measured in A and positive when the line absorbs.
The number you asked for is 5.7 A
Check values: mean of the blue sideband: 5.12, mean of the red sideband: 5.31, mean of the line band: 4.84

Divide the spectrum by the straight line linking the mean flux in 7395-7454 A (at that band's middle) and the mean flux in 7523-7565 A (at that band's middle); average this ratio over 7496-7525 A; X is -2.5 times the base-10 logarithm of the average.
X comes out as 0.01 mag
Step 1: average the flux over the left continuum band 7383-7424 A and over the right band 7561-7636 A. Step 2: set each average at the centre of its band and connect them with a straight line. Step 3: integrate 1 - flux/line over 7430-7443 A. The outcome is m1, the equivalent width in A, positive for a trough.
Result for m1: 1.47 A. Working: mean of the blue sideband 5.13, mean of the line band 4.53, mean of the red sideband 4.96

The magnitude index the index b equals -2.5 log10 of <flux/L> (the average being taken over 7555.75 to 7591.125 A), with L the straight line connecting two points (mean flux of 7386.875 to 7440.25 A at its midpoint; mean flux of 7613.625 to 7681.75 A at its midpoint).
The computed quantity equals 0.00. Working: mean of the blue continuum 5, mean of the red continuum 4.83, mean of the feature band 4.89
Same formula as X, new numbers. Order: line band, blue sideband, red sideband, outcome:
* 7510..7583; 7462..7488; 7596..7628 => -0.04 mag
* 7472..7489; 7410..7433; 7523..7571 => 0.11 mag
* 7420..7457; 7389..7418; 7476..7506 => 0.01 mag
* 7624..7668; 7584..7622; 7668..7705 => 0.03 mag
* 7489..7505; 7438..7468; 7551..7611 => 0.03 mag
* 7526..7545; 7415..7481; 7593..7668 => -0.03 mag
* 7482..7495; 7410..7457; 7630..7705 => 0.02 mag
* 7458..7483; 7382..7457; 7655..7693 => 0.08 mag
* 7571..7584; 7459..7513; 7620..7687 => -0.01 mag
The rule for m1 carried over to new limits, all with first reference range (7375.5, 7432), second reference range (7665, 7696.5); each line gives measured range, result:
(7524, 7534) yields -1.0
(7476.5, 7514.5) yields 1.2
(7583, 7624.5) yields -0.7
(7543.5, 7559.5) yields -0.5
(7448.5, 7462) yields -0.7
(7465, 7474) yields 0.7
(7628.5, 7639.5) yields -1.2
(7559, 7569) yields 0.2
